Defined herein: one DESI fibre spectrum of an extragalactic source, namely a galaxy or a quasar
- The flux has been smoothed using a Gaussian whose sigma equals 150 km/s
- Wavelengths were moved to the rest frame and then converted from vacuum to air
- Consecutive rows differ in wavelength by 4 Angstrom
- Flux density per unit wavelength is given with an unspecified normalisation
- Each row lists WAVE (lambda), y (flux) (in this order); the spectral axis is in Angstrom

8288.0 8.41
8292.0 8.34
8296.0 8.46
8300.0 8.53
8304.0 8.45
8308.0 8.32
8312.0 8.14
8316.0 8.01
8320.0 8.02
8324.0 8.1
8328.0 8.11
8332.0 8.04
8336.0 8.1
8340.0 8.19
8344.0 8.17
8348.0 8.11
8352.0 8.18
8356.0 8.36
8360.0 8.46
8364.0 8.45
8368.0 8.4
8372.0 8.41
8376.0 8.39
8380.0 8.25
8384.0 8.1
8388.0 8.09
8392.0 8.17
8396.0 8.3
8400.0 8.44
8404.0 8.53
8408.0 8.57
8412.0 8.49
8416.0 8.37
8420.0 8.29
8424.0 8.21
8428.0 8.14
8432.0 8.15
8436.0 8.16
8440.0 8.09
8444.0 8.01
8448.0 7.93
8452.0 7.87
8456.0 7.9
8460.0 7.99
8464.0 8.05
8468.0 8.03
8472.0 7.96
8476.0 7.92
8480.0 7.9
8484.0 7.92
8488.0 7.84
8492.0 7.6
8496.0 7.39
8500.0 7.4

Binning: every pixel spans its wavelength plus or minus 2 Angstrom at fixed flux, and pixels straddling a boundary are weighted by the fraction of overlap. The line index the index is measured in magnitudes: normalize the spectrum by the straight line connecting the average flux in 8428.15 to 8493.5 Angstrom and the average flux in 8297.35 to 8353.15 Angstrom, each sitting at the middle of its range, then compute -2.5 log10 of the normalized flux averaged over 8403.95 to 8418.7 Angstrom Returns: -0.06 mag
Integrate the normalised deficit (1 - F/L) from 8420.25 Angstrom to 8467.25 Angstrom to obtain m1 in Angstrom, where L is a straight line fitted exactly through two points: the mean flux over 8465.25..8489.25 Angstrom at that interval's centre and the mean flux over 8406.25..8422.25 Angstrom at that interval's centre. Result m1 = 0.8 Angstrom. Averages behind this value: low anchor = 8.42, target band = 8.05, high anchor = 7.93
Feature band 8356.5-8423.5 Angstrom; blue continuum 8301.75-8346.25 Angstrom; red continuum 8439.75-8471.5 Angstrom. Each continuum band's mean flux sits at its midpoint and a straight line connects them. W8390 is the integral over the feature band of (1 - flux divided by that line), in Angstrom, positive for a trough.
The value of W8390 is -2.4 Angstrom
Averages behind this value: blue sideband 8.15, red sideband 7.98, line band 8.35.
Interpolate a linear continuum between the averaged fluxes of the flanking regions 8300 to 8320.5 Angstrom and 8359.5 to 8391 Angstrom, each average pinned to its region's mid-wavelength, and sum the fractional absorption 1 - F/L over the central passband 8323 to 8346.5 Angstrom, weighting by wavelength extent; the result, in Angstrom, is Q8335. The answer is 0.4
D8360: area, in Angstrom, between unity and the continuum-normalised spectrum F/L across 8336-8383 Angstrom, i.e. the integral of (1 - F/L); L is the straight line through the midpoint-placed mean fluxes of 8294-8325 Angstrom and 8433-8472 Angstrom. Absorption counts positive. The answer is -0.7 Angstrom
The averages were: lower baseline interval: 8.26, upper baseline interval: 8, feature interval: 8.29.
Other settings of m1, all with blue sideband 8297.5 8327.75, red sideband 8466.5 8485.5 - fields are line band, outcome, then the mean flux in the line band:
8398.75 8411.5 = -0.7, 8.51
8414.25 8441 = -0.6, 8.2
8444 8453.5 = 0.1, 7.92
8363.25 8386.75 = -0.6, 8.32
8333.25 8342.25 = 0.0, 8.14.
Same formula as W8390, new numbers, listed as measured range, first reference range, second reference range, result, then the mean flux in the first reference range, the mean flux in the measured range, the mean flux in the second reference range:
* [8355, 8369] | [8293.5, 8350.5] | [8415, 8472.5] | -0.5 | 8.2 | 8.42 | 8.07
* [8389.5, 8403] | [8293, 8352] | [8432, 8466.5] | -0.4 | 8.2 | 8.31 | 8.01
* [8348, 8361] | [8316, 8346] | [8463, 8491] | -0.4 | 8.1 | 8.29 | 7.93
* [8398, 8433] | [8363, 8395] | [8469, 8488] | -0.9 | 8.28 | 8.36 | 7.92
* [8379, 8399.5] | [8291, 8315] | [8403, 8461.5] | 0.1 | 8.36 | 8.2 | 8.18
